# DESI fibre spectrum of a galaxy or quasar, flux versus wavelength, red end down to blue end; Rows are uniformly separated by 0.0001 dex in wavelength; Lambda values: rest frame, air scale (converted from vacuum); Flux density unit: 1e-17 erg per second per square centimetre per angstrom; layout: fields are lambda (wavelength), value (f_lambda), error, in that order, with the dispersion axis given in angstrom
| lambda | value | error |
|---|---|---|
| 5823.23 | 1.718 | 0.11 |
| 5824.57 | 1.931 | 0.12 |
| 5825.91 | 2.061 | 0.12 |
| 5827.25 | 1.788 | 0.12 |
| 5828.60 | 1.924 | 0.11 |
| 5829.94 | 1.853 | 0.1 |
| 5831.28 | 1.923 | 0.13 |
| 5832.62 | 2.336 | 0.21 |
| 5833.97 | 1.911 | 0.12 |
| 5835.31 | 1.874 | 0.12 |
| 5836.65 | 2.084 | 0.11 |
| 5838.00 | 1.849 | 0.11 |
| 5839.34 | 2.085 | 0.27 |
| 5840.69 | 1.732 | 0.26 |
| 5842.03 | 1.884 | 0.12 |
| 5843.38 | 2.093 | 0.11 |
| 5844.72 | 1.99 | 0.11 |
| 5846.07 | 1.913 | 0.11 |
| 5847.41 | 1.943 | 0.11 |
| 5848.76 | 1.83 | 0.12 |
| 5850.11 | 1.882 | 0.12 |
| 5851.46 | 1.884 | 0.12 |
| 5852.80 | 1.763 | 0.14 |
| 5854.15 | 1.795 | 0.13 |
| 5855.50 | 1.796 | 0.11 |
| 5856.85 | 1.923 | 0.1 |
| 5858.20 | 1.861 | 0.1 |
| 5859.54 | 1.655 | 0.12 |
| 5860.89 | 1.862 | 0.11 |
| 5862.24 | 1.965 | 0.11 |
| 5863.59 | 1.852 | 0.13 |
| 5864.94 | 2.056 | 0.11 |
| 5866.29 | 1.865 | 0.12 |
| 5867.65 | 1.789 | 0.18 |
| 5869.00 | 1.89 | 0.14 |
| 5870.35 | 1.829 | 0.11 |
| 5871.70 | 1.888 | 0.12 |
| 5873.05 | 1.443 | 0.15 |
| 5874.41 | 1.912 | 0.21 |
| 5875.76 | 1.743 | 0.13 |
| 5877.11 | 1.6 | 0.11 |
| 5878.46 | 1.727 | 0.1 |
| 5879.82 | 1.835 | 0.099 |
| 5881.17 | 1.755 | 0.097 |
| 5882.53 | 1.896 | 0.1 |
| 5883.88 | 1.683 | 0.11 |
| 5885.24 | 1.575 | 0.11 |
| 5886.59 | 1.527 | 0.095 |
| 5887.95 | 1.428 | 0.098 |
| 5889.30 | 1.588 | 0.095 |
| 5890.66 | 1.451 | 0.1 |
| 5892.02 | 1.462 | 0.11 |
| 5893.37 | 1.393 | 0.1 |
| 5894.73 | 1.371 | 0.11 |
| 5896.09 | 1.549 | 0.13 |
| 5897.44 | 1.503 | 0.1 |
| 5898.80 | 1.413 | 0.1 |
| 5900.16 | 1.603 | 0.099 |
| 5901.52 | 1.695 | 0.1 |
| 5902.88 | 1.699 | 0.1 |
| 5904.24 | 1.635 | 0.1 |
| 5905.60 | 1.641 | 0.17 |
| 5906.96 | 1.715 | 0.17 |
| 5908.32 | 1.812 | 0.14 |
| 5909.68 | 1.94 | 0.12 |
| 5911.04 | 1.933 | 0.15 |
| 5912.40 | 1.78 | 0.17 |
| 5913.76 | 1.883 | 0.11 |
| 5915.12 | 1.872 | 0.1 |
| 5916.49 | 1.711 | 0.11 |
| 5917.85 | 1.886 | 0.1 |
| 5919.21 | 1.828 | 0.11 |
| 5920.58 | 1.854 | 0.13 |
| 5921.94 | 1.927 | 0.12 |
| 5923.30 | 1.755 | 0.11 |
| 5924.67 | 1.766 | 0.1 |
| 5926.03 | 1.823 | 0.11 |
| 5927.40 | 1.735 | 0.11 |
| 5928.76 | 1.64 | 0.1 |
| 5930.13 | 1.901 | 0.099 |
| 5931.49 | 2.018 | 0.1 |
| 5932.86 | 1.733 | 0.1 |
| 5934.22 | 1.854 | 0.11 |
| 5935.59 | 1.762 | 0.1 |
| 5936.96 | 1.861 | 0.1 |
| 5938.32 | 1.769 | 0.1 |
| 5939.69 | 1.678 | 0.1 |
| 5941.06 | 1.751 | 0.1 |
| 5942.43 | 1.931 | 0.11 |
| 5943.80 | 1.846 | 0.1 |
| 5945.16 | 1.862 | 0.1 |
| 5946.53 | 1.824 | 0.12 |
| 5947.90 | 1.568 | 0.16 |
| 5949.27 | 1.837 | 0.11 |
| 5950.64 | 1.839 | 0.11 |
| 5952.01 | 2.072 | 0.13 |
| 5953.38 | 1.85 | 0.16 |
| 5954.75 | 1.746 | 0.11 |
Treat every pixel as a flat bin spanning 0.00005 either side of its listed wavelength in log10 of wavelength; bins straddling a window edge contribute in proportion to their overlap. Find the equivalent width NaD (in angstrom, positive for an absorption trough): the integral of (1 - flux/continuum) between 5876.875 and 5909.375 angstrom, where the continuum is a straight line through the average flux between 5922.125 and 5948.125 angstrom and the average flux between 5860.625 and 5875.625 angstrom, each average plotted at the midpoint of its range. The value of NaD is 3.9 angstrom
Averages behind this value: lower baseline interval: 1.85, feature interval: 1.61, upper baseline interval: 1.8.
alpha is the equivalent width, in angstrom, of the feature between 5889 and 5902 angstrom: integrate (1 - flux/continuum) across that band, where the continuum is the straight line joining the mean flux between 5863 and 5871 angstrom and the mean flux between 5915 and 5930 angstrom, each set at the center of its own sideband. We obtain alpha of 2.4 angstrom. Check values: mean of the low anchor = 1.88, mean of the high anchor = 1.8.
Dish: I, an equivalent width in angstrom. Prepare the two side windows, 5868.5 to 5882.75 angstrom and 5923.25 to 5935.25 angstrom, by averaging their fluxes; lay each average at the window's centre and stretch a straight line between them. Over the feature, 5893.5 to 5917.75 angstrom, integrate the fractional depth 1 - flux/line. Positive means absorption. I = 1.3 angstrom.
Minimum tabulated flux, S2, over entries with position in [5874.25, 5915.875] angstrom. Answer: 1.371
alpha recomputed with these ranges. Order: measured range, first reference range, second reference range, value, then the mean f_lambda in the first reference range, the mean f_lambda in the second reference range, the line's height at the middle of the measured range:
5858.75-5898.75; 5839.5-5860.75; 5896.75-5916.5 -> 2.4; 1.87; 1.72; 1.79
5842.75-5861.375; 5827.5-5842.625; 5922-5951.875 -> 0.5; 1.95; 1.81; 1.92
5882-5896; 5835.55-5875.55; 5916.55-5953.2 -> 2.4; 1.87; 1.82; 1.85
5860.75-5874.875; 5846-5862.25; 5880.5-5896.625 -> -1.0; 1.85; 1.56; 1.73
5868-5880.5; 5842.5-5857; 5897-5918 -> 0.4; 1.89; 1.73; 1.82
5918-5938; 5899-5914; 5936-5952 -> -0.4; 1.74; 1.81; 1.78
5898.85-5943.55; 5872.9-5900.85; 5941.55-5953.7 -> -1.3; 1.6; 1.85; 1.74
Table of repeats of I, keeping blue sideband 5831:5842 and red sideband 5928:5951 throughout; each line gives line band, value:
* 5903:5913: 0.43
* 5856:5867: 0.30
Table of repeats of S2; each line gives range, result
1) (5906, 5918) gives 1.711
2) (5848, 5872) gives 1.655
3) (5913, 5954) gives 1.568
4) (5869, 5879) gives 1.443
